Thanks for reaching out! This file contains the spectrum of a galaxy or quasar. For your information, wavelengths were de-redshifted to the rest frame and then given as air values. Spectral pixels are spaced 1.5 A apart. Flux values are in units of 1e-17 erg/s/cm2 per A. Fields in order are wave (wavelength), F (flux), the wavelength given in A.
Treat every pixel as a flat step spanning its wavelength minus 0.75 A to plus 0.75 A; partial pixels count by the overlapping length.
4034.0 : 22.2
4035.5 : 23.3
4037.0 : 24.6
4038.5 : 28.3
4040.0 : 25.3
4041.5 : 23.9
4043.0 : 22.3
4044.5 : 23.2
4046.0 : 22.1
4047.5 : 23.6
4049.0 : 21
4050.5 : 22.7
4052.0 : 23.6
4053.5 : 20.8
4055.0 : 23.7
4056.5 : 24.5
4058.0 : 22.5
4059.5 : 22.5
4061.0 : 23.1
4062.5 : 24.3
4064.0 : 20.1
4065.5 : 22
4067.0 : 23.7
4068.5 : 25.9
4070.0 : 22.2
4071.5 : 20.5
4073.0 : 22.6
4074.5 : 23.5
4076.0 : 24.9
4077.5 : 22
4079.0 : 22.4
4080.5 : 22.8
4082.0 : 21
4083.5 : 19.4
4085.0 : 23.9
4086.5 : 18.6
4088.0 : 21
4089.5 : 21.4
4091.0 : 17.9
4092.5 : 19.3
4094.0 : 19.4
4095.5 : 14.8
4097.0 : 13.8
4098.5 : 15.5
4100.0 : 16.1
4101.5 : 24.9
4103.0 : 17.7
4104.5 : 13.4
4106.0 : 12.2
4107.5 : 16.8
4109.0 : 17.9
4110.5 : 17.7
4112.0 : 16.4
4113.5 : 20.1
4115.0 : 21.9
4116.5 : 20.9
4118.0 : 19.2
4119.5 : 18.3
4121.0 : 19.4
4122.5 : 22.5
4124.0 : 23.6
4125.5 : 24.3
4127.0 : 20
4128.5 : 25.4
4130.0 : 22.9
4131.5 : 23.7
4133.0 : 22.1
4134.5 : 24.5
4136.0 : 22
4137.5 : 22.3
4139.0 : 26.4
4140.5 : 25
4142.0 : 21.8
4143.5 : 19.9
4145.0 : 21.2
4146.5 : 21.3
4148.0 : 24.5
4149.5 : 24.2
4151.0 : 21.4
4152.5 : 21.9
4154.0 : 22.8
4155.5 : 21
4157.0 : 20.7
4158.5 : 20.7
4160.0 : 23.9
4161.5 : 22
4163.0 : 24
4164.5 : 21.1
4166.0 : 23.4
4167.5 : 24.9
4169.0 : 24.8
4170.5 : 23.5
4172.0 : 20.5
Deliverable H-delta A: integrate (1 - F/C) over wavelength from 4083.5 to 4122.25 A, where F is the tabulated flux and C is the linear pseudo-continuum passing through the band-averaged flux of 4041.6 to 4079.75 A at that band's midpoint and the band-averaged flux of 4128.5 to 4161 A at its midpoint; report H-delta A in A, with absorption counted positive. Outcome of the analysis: 7.3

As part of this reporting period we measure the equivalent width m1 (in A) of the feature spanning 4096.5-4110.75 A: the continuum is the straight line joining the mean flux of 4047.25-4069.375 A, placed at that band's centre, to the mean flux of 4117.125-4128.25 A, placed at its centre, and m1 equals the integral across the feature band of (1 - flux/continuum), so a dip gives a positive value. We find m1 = 3.36 A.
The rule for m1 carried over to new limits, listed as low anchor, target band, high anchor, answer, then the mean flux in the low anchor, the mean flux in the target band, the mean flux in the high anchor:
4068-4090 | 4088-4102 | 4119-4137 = 2.56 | 22.1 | 18.2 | 22.4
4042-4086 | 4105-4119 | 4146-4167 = 2.78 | 22.6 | 18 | 22.4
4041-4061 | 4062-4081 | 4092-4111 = -2.30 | 22.8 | 22.8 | 16.8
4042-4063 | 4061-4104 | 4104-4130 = 1.20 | 22.8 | 20.8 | 19.6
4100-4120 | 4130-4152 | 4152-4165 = -2.40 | 18.2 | 22.9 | 22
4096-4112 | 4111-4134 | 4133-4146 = -1.78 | 16.6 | 21.4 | 22.8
